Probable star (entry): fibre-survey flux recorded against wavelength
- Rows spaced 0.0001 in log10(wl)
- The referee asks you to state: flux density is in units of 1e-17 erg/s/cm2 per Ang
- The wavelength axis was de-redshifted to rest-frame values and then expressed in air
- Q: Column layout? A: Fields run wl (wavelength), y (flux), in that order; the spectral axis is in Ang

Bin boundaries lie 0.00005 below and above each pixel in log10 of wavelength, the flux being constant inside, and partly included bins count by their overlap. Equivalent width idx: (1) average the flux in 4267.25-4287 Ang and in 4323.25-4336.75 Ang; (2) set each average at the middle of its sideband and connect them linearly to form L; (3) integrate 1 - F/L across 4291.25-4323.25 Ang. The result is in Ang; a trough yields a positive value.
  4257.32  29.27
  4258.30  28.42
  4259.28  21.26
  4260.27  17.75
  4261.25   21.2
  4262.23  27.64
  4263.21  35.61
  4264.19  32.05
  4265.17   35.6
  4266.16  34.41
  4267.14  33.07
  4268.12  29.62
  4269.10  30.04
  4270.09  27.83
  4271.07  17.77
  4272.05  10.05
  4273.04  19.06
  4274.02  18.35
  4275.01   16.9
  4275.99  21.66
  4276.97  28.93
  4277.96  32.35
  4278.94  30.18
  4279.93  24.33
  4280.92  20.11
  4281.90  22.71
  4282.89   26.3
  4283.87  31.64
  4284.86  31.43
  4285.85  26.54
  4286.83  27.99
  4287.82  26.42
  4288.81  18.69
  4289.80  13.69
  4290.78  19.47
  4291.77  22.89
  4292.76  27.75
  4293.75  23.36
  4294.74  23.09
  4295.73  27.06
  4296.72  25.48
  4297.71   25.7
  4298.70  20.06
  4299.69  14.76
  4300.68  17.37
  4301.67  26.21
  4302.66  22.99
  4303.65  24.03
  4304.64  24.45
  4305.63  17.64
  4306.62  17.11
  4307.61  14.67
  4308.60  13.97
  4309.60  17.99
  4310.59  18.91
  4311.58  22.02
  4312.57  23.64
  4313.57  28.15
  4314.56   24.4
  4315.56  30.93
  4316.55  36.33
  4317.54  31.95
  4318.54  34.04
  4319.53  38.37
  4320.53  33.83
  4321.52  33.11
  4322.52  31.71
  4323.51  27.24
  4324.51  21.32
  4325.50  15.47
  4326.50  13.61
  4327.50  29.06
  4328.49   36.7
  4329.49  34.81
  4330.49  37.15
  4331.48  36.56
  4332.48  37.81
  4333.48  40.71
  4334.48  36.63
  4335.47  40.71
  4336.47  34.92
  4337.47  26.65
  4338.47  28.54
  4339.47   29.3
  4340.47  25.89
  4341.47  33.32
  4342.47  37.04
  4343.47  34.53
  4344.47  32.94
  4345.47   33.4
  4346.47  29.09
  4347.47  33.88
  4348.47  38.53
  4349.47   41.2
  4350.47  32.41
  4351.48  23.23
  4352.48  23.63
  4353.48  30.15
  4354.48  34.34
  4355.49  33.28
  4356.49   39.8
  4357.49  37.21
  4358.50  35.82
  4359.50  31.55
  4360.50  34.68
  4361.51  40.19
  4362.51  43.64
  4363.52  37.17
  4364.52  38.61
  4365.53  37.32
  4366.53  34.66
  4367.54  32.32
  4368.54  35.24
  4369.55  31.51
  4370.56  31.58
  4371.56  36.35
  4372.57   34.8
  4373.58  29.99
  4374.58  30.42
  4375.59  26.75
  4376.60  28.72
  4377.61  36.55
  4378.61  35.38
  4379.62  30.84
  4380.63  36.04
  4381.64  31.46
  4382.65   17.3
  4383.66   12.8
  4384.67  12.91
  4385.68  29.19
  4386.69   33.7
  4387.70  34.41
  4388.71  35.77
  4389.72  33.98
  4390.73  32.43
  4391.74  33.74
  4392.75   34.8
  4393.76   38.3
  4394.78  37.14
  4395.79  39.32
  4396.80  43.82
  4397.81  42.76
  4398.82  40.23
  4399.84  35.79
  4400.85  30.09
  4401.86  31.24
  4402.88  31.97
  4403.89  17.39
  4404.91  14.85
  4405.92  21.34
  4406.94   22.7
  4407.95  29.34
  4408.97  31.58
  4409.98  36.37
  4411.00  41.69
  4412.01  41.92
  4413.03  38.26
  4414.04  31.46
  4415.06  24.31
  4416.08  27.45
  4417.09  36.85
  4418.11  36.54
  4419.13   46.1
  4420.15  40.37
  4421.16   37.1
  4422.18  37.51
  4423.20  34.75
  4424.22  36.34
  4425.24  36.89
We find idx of 4.4 Ang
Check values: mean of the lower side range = 24.8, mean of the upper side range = 31.7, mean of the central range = 24.8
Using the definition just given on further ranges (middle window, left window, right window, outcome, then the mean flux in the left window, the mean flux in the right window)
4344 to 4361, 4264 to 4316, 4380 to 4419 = -3.0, 23.7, 31.8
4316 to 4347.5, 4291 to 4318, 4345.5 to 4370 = -3.5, 23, 34.5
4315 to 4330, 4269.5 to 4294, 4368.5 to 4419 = -1.9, 23.5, 31.9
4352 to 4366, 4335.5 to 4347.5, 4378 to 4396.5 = -1.7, 31.9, 31.3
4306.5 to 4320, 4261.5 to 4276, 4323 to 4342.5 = 1.9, 26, 31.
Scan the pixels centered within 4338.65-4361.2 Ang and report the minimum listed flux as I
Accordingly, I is 23.23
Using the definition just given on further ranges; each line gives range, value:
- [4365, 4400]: 12.8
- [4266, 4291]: 10.05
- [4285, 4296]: 13.69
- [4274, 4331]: 13.61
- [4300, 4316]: 13.97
